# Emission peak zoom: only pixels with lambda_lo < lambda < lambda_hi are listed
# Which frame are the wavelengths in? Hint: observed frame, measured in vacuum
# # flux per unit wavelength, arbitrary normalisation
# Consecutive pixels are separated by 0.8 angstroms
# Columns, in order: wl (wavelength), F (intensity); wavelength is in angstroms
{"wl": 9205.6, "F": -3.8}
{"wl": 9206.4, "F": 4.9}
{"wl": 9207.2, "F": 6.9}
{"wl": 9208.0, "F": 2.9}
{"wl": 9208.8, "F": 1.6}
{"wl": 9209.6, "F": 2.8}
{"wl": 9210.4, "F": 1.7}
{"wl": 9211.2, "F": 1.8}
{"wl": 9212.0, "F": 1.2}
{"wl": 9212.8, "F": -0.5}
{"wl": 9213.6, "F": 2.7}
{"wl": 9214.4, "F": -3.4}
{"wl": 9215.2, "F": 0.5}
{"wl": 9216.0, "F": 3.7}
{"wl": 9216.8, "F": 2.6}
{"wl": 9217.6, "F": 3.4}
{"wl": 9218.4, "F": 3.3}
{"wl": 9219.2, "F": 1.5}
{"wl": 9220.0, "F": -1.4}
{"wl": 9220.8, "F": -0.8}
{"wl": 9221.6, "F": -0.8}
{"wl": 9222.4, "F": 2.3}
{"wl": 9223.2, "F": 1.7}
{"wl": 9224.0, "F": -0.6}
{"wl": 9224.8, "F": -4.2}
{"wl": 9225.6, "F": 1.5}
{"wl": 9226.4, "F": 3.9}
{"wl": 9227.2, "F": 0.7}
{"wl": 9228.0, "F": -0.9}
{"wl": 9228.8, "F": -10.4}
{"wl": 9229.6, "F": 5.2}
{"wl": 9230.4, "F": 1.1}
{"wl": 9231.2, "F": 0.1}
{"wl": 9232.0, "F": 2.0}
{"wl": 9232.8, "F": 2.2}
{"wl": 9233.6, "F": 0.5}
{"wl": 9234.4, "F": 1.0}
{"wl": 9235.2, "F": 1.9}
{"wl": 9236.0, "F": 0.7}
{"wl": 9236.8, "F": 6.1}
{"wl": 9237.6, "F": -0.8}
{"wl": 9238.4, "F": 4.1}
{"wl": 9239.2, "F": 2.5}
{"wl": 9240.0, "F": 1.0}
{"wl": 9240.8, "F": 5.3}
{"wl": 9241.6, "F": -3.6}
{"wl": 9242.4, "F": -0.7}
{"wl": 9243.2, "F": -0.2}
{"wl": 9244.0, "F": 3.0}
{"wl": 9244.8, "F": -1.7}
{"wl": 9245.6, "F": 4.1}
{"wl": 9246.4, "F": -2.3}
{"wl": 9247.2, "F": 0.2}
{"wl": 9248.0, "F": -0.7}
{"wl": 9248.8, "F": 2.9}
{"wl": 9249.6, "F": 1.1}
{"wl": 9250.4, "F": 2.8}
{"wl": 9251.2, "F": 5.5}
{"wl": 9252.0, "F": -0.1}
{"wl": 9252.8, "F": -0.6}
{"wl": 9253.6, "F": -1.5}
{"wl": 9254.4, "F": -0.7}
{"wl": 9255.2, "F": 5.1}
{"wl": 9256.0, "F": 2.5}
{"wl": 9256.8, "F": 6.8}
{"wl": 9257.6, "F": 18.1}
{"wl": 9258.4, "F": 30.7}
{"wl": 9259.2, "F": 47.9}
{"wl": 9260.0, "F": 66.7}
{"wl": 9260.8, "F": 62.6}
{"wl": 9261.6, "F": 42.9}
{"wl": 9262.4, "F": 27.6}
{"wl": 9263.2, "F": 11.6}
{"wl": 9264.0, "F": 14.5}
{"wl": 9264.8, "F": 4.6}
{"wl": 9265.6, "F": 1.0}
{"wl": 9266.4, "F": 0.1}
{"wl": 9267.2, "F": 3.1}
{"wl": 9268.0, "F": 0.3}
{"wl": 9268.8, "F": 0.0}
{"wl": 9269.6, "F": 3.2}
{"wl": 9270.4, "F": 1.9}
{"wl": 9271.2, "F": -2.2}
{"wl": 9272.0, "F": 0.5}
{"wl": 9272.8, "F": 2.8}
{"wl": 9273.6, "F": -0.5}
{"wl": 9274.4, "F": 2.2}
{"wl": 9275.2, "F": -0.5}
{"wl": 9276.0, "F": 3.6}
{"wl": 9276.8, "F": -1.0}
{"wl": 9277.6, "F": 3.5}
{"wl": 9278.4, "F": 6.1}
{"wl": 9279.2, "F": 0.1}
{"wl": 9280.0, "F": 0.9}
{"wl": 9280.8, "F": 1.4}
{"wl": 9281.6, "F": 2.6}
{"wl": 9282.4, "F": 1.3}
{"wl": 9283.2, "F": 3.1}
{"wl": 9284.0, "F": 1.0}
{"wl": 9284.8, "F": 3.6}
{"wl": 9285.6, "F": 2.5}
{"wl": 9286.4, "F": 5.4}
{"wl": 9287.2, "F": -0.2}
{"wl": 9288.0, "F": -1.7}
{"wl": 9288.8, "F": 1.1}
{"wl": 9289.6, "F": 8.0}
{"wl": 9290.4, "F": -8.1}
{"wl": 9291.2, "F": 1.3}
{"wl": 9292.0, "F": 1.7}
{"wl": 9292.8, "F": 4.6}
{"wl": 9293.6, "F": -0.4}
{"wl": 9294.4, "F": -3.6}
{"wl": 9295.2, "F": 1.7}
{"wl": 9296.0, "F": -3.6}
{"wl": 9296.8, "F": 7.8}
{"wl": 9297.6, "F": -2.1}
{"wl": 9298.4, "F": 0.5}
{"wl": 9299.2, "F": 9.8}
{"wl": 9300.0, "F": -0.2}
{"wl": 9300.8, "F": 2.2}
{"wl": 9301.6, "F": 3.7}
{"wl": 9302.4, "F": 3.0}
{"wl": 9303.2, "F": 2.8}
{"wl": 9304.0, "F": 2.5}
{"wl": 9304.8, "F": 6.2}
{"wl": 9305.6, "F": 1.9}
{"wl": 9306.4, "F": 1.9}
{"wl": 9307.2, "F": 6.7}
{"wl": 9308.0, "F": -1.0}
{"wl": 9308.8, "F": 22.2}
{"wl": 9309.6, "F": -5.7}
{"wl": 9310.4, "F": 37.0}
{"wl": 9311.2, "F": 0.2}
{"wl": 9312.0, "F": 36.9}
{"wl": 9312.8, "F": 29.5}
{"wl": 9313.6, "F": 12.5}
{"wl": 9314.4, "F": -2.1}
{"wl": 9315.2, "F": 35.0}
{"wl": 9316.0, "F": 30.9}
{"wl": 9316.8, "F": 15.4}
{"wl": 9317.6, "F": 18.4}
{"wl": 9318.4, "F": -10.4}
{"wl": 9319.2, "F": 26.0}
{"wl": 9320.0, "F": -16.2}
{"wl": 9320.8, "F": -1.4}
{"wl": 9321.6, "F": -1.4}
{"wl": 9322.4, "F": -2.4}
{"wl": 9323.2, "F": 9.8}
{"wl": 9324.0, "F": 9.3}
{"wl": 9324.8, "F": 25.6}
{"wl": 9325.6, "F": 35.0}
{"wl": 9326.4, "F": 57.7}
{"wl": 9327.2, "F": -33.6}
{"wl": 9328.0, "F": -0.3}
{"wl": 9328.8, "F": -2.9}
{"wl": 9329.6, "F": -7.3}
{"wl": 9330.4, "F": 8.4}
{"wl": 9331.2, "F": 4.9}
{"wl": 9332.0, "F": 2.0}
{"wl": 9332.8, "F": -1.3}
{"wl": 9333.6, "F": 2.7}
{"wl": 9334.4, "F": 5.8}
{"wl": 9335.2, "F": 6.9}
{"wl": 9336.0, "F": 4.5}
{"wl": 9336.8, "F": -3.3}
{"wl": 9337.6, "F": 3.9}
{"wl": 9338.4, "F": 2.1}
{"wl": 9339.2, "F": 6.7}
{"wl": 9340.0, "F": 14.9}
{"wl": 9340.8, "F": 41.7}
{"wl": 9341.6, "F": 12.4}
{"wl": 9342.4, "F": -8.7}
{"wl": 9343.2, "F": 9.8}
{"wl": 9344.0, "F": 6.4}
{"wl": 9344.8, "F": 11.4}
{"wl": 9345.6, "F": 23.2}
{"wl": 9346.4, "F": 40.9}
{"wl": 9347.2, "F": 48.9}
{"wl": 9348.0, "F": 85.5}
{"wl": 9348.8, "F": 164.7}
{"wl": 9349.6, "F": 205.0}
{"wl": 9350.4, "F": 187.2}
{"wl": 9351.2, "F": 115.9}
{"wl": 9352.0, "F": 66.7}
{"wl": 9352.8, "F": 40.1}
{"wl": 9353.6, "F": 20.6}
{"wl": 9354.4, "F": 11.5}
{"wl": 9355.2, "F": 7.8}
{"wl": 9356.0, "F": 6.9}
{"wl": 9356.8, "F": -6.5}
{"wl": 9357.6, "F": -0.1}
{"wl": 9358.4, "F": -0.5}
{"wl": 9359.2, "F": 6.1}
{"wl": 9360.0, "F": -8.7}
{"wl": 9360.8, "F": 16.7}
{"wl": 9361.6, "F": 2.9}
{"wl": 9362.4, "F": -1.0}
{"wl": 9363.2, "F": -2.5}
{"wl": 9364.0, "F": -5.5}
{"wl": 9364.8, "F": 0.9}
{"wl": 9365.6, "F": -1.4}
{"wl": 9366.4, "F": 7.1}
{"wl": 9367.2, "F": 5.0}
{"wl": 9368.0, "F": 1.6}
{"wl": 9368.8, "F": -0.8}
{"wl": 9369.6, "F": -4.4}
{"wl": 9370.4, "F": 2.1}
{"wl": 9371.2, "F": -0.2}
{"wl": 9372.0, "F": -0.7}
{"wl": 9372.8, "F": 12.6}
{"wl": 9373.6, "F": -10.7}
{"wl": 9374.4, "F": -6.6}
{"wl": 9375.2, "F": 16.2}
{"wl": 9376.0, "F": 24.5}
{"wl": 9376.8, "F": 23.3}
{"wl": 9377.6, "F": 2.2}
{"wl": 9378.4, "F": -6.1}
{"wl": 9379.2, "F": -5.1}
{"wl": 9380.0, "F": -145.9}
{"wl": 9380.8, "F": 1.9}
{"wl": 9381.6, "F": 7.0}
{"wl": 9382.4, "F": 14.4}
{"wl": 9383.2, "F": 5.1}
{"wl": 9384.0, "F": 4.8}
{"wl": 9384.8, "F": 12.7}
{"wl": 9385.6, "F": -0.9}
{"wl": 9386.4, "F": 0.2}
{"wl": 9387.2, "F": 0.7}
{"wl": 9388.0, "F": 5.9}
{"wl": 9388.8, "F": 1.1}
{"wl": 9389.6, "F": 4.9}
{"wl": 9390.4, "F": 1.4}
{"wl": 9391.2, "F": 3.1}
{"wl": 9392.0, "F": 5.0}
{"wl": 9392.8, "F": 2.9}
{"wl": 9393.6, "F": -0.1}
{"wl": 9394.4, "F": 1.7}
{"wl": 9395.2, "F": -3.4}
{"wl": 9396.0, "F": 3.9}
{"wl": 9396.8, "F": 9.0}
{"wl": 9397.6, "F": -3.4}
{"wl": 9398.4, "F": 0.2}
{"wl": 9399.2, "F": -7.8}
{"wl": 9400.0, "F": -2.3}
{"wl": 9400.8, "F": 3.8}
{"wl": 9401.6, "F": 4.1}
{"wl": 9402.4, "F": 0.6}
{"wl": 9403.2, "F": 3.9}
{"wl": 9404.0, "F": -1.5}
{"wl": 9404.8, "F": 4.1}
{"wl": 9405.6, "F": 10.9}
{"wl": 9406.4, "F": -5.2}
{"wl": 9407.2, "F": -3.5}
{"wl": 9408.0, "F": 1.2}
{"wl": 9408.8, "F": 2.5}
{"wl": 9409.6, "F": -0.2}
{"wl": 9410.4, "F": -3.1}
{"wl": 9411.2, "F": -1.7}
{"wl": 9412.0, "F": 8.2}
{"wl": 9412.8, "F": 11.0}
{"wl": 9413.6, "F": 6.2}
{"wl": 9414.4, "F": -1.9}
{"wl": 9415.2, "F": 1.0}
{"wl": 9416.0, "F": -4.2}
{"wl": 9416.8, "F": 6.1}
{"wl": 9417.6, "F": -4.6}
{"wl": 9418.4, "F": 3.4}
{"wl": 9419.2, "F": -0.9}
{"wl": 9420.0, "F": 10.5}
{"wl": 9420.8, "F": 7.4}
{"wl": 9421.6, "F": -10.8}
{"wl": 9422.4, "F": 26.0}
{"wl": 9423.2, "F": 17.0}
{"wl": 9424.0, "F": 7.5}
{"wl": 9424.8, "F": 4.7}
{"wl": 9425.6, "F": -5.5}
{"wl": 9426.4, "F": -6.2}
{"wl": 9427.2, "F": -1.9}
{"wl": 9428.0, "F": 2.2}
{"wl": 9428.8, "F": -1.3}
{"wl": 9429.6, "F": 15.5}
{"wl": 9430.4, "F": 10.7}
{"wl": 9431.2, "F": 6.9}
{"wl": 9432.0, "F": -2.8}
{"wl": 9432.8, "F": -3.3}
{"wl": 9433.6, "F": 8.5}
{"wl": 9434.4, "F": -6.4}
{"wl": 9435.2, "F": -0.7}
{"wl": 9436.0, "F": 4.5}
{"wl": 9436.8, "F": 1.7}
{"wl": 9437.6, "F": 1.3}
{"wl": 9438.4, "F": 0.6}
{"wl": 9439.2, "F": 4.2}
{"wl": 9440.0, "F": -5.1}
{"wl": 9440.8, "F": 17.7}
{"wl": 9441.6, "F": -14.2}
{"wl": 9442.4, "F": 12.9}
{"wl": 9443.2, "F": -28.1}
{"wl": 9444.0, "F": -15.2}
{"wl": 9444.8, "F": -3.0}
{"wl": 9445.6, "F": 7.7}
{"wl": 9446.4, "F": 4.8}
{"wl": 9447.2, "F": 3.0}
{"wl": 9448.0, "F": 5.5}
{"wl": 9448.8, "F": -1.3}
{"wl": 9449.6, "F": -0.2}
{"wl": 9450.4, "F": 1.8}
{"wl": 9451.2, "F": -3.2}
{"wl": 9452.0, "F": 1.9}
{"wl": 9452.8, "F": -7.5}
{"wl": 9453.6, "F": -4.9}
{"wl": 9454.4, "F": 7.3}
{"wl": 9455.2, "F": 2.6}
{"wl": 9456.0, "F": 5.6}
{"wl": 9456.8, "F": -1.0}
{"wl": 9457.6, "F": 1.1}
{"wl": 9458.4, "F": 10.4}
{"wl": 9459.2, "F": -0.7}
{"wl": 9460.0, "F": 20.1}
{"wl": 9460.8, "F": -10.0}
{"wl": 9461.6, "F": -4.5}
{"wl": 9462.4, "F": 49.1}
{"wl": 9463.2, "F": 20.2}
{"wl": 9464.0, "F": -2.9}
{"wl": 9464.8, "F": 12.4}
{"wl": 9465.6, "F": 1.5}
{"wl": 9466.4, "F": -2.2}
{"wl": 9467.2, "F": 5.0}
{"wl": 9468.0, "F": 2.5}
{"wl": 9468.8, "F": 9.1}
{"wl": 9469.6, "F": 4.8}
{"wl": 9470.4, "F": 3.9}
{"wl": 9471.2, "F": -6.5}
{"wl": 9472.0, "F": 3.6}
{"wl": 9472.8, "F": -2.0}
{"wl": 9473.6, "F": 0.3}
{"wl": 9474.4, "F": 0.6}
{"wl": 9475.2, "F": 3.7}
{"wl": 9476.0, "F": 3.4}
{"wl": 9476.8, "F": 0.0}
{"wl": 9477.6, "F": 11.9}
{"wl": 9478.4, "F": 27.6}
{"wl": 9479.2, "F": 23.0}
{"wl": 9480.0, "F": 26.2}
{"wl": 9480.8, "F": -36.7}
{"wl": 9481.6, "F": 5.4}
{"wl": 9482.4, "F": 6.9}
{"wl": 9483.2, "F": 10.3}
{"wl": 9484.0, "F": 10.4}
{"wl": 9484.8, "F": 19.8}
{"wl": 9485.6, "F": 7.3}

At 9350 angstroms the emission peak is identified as [O III]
